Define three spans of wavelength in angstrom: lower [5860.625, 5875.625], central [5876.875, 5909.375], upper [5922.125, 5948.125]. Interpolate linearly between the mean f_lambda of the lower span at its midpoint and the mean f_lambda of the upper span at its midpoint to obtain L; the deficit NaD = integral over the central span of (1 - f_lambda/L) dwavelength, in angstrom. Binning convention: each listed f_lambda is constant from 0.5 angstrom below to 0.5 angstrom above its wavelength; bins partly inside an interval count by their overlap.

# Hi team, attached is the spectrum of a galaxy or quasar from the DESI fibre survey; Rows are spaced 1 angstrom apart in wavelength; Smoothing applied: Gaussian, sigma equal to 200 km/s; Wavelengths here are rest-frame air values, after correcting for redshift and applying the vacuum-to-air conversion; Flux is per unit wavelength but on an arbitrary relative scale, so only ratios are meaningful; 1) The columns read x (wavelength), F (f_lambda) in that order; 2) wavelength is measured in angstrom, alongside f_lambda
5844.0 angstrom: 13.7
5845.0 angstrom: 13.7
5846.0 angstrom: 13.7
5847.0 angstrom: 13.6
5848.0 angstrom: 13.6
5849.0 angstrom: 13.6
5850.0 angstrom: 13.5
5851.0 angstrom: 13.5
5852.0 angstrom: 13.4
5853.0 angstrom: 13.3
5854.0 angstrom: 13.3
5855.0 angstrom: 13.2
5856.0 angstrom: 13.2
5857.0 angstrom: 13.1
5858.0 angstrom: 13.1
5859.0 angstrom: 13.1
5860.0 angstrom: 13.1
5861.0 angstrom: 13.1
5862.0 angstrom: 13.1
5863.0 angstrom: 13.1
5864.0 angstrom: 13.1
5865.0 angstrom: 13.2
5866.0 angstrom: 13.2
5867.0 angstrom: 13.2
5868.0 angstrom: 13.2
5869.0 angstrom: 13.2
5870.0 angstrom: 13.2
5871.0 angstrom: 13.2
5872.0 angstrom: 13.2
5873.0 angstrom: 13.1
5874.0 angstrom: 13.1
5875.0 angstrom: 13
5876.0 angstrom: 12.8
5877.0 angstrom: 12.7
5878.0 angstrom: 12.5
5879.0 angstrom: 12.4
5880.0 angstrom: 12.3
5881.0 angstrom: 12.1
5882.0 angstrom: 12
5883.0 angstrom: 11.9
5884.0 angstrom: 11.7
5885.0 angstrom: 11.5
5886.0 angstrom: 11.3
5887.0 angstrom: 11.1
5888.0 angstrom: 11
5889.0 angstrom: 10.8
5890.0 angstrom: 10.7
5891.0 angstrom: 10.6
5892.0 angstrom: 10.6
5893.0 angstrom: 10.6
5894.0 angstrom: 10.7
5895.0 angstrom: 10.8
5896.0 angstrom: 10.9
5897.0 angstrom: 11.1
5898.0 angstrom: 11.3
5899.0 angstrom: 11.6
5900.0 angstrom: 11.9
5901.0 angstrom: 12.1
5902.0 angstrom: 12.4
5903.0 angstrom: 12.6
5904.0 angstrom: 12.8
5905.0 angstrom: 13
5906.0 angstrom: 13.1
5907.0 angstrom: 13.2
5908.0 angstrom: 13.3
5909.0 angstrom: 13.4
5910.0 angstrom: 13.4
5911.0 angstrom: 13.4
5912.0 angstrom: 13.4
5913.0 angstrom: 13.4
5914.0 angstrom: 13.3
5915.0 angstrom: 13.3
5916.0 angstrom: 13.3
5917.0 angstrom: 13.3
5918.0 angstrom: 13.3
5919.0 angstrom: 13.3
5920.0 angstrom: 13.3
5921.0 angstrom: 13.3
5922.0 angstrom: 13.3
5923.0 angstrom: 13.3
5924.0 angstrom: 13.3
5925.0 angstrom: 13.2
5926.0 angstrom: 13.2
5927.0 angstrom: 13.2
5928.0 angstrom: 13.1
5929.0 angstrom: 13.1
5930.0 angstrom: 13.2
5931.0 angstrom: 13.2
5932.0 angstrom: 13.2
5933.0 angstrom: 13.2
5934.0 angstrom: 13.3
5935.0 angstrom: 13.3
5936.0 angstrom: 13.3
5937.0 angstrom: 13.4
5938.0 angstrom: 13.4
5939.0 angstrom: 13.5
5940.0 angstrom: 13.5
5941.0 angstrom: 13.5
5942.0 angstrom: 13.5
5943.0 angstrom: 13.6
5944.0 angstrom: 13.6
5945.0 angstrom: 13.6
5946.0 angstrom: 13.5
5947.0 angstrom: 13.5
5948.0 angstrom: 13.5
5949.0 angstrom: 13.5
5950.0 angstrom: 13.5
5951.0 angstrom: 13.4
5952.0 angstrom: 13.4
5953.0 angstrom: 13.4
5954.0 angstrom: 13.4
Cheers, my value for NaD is 3.49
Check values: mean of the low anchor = 13.1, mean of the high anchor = 13.4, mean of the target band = 11.8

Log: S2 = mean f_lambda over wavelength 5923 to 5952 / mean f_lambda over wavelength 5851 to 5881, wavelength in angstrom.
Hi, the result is 1.02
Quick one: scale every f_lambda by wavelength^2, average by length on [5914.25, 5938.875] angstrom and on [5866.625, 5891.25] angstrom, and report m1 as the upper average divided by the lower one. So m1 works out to 1.1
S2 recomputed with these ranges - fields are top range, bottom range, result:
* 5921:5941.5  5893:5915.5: 1.07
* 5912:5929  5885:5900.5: 1.20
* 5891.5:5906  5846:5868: 0.88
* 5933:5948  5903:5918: 1.02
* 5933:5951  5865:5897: 1.12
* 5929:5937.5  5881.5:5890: 1.17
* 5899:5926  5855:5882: 1.01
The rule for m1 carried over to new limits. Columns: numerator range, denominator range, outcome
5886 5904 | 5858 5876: 0.87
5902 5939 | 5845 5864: 1.02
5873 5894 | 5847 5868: 0.89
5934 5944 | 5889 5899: 1.26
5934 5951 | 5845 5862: 1.04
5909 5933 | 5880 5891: 1.18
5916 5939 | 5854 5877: 1.03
